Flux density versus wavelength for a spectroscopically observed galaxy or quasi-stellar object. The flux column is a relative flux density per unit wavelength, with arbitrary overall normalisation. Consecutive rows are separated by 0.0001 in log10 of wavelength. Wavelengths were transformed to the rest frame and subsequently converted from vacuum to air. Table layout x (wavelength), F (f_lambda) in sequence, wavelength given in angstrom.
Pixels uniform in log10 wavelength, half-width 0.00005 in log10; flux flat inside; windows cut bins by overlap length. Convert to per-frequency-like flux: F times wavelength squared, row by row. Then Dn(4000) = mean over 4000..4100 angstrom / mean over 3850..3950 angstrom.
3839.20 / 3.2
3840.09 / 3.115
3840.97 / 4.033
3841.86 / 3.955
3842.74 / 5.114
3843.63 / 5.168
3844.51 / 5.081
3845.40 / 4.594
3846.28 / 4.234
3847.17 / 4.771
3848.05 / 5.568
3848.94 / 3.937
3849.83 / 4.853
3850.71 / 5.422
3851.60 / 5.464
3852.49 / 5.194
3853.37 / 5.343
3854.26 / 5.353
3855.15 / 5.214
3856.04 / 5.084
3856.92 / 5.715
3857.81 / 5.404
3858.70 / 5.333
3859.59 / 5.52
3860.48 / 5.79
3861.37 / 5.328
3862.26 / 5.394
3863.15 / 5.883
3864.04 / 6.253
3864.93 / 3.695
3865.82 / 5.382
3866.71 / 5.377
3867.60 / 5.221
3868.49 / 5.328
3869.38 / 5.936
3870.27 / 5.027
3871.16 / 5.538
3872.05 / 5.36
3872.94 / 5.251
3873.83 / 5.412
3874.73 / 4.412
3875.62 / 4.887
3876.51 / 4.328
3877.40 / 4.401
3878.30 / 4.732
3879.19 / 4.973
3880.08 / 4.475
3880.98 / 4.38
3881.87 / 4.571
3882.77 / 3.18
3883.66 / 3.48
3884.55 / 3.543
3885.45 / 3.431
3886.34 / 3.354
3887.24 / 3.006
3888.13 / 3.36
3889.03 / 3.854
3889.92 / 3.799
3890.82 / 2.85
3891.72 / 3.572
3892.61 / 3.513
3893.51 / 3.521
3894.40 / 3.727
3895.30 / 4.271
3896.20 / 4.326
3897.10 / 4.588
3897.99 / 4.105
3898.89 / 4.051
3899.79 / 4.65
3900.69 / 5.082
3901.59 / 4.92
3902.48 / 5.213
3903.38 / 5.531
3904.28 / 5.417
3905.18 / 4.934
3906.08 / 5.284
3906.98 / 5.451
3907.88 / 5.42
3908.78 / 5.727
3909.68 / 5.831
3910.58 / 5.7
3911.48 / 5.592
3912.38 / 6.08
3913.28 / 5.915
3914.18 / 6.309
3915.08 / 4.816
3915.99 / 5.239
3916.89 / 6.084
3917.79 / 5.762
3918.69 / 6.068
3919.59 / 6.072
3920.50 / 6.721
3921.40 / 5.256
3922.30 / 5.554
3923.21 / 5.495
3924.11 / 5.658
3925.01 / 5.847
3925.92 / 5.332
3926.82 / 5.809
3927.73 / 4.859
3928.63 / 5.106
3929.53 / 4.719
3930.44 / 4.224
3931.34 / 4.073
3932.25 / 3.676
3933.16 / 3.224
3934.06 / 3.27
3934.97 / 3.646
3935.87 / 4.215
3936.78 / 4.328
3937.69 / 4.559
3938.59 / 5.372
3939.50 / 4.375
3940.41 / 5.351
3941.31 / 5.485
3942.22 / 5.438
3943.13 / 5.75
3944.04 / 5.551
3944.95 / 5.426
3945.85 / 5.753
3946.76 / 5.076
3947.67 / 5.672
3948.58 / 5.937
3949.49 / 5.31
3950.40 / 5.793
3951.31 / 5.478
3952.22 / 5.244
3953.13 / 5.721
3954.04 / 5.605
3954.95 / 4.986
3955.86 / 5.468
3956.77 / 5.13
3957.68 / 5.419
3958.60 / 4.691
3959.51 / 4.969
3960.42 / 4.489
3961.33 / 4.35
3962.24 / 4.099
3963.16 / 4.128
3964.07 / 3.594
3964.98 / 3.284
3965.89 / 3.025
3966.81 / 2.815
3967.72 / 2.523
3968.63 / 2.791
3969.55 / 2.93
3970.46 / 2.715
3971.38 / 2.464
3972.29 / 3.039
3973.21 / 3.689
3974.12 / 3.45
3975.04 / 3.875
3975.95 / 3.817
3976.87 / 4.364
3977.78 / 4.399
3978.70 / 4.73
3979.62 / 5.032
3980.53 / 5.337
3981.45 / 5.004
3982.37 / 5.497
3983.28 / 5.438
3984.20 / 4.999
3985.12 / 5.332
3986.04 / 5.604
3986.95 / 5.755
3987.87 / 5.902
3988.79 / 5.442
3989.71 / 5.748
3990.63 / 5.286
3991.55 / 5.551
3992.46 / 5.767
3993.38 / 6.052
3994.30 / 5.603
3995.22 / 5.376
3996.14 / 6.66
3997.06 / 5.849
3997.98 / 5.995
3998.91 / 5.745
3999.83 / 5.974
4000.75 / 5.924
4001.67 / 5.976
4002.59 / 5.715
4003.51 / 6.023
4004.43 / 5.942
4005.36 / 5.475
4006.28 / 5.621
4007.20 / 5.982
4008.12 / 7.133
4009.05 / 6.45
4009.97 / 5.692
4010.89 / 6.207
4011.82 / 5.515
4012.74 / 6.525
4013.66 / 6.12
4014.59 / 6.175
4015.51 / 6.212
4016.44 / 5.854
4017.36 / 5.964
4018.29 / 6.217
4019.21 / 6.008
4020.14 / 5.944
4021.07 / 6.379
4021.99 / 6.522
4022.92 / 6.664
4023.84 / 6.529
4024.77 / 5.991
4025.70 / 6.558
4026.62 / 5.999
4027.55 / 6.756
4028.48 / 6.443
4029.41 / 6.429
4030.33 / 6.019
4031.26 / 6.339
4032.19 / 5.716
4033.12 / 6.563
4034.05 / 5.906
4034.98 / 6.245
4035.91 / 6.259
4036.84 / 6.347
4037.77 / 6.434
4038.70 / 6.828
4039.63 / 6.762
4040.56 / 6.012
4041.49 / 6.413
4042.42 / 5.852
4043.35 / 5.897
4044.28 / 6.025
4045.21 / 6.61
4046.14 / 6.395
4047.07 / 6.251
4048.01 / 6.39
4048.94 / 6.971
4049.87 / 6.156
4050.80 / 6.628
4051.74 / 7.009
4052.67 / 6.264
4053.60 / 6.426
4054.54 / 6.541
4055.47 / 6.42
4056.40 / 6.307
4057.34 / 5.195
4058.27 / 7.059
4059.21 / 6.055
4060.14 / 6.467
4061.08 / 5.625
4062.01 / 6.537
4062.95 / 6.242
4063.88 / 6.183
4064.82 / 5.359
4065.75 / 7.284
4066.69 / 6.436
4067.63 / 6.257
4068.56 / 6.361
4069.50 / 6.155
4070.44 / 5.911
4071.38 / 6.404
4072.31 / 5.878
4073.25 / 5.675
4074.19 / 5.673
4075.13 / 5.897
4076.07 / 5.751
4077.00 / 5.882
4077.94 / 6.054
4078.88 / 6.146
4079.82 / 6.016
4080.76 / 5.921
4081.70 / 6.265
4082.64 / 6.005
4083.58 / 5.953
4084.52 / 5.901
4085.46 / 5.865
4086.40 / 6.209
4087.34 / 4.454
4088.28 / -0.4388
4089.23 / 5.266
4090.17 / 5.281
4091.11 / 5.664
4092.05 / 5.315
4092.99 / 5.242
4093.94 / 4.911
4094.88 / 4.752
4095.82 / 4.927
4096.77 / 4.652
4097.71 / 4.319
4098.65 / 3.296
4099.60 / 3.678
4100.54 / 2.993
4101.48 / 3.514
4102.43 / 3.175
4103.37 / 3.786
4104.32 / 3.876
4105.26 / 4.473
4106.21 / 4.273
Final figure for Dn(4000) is 1.30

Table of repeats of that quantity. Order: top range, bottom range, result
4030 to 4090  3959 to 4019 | 1.23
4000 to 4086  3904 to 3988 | 1.33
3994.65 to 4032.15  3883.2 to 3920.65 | 1.36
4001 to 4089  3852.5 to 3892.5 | 1.41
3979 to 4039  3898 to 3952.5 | 1.19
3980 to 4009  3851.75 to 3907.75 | 1.29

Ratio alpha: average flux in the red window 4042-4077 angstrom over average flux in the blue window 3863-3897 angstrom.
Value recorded 1.4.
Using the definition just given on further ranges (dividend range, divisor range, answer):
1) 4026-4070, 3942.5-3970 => 1.34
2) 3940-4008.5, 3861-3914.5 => 1.06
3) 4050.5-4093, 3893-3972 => 1.21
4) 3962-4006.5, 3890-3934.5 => 0.96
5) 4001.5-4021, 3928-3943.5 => 1.34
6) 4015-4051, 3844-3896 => 1.34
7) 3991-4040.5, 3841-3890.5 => 1.28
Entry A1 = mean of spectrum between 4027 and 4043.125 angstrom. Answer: 6.3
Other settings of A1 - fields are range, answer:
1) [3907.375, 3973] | 4.87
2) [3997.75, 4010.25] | 5.98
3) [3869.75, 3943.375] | 4.78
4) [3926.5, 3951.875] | 4.91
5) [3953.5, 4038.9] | 5.37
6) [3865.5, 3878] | 5.13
